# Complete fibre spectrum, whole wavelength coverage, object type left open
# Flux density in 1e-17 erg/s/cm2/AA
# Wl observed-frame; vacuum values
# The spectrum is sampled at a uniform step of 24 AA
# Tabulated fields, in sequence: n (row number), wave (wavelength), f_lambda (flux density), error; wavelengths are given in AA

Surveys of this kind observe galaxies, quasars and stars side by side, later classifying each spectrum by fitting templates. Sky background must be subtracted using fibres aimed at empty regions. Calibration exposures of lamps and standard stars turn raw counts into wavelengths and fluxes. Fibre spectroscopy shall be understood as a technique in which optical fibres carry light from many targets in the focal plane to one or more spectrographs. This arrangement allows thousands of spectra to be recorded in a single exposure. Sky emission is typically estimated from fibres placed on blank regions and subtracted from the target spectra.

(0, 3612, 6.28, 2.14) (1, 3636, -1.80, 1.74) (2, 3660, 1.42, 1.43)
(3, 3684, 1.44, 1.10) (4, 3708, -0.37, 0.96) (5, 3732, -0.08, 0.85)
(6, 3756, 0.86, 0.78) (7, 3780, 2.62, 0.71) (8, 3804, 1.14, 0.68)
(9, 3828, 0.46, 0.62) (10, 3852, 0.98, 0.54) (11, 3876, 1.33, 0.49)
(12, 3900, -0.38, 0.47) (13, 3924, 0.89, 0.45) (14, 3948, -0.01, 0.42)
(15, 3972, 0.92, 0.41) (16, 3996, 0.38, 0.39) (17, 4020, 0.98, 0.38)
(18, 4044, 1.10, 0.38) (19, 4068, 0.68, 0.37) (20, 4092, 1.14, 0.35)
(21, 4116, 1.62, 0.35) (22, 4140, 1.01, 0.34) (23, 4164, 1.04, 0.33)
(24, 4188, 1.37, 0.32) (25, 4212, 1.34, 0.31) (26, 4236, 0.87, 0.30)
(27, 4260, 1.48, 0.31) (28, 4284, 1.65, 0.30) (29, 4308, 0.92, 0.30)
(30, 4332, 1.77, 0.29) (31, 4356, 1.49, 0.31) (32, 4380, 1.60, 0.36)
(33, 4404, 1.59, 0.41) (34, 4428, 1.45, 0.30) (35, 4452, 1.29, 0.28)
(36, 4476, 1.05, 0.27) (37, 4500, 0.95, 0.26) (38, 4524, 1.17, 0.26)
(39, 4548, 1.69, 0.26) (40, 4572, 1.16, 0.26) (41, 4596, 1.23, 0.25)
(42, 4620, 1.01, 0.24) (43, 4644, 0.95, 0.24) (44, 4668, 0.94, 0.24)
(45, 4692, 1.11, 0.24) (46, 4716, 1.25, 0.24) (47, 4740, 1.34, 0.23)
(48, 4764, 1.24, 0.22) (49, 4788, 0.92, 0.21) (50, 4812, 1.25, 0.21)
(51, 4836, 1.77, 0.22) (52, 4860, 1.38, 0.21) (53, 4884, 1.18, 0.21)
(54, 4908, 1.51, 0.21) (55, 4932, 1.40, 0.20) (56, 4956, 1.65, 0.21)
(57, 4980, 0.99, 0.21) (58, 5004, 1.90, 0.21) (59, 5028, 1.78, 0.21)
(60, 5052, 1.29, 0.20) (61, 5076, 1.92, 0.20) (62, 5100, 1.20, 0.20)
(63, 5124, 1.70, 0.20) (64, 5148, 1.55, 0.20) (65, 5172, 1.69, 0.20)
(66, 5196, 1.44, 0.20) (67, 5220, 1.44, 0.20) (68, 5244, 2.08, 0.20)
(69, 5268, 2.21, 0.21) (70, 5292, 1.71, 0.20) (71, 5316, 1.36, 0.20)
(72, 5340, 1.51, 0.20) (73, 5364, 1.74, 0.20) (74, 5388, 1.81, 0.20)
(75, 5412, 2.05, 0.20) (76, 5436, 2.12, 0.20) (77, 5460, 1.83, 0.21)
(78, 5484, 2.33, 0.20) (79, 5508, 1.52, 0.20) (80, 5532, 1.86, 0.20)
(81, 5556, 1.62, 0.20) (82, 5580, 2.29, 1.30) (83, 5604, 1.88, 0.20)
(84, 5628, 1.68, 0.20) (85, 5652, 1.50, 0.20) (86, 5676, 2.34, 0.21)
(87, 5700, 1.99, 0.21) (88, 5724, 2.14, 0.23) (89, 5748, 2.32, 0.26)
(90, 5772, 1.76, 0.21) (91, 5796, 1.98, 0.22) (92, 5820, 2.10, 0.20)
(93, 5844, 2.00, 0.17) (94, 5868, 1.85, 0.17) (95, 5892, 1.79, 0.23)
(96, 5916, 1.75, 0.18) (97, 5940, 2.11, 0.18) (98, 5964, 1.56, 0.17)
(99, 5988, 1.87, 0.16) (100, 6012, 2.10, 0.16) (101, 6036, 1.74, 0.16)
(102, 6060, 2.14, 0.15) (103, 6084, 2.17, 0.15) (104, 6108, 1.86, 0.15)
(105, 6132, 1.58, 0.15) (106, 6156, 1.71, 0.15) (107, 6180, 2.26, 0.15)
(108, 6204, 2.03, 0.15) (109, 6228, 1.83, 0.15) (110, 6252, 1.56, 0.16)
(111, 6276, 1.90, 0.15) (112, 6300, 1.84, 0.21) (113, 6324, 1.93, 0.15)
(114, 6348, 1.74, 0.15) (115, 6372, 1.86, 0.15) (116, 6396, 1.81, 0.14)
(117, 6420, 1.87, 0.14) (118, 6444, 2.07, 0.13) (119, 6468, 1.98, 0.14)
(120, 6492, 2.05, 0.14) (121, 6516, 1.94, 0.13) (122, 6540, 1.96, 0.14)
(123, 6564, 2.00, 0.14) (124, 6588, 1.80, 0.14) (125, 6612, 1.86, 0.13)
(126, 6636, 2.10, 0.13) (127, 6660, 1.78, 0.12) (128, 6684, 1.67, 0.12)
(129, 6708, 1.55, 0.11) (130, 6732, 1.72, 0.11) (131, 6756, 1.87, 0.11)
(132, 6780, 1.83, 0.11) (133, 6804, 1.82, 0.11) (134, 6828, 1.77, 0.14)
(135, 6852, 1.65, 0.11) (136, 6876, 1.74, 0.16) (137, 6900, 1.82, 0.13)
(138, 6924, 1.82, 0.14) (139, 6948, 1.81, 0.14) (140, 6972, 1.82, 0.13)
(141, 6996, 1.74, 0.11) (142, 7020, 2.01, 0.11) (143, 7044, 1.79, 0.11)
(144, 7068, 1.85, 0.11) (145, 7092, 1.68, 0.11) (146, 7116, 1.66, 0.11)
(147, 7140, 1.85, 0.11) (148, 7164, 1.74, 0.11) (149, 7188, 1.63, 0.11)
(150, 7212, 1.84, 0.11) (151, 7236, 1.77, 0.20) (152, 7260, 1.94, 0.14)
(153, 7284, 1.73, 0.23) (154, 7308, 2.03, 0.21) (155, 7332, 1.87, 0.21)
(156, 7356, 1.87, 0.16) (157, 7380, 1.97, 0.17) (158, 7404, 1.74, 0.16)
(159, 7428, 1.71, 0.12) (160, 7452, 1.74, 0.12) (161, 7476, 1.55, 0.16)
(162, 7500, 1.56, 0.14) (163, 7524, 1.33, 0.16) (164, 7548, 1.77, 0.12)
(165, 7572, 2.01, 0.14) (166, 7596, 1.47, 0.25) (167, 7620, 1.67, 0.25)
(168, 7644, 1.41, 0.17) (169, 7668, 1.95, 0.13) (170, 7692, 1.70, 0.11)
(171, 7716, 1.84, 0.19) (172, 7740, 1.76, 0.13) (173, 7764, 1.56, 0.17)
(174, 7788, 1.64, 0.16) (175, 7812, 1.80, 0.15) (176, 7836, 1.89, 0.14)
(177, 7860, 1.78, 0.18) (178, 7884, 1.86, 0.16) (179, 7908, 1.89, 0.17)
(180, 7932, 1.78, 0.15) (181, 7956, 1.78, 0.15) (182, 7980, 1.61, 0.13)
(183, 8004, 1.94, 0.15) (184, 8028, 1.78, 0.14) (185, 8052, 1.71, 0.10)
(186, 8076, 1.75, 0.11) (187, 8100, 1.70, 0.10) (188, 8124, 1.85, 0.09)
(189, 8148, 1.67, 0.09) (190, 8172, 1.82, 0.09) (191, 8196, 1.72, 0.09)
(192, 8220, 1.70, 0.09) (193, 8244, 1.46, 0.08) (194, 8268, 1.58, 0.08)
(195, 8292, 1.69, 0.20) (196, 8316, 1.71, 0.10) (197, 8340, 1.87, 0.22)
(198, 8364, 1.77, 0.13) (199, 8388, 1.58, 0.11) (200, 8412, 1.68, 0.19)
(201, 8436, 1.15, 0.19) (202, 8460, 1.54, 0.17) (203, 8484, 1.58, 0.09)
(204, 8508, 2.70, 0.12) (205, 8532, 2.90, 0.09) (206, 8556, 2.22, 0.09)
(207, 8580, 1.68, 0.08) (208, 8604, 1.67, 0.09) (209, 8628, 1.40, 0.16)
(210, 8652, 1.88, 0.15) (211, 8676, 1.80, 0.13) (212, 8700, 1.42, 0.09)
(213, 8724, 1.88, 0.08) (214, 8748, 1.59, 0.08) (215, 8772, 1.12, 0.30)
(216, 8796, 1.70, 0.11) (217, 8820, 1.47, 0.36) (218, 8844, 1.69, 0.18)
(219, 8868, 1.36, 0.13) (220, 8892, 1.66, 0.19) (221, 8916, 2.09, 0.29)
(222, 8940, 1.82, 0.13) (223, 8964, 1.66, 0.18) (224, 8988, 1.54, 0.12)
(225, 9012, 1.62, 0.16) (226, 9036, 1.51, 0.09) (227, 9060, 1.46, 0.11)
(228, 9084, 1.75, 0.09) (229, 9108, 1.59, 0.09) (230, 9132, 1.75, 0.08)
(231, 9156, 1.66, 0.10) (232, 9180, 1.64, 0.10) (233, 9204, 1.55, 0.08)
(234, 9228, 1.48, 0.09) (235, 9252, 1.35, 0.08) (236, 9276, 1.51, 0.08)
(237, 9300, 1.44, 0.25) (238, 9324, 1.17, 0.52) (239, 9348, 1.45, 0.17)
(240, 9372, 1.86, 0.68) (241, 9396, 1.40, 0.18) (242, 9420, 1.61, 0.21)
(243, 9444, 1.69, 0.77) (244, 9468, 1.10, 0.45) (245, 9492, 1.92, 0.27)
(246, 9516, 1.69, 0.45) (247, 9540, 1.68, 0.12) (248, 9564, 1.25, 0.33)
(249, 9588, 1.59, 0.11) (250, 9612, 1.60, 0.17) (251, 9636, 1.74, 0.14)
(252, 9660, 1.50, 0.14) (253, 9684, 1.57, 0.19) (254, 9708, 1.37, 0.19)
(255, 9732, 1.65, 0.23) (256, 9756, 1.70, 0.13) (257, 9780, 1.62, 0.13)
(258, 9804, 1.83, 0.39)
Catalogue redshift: 0.30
